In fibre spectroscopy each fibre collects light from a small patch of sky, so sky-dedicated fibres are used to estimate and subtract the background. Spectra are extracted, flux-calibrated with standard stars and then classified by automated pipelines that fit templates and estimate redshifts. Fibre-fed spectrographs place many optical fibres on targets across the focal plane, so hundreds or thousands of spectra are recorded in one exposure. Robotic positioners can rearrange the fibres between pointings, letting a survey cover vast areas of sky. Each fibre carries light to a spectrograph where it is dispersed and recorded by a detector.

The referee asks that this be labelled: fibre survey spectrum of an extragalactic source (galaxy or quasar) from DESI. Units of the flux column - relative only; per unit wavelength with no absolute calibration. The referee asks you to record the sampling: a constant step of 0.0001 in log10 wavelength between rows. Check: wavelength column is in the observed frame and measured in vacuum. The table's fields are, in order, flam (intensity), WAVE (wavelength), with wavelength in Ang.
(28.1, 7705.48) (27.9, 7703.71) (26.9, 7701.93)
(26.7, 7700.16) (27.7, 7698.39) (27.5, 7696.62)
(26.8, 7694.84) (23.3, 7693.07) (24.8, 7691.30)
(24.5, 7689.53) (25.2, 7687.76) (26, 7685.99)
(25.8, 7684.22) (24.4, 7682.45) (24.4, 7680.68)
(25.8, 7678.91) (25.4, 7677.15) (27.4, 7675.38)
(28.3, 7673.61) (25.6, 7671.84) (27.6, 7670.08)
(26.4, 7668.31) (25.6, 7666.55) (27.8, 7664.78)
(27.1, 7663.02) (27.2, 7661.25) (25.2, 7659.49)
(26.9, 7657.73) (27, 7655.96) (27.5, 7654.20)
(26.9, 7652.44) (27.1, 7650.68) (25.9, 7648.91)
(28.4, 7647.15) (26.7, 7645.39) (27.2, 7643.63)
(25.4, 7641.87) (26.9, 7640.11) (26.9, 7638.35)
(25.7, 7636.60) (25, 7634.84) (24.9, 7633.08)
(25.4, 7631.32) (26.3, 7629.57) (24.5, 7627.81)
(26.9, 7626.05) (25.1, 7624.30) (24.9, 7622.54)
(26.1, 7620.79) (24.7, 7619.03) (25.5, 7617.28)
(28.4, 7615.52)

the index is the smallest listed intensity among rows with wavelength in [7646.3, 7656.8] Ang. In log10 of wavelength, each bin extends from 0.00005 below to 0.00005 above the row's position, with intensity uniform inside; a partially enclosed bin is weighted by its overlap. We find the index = 25.9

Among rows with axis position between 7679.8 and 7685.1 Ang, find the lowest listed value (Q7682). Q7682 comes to 24.4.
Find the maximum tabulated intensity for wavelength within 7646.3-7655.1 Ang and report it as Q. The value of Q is 28.4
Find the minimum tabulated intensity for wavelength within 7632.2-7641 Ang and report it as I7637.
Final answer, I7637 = 24.9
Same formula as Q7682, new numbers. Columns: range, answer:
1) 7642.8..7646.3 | 26.7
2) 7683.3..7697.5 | 23.3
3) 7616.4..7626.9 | 24.7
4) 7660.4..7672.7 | 25.6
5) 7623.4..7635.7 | 24.5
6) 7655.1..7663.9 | 25.2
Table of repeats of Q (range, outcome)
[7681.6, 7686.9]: 26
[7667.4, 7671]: 27.6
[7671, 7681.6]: 28.3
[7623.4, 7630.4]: 26.9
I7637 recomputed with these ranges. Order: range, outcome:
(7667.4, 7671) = 26.4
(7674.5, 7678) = 25.4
